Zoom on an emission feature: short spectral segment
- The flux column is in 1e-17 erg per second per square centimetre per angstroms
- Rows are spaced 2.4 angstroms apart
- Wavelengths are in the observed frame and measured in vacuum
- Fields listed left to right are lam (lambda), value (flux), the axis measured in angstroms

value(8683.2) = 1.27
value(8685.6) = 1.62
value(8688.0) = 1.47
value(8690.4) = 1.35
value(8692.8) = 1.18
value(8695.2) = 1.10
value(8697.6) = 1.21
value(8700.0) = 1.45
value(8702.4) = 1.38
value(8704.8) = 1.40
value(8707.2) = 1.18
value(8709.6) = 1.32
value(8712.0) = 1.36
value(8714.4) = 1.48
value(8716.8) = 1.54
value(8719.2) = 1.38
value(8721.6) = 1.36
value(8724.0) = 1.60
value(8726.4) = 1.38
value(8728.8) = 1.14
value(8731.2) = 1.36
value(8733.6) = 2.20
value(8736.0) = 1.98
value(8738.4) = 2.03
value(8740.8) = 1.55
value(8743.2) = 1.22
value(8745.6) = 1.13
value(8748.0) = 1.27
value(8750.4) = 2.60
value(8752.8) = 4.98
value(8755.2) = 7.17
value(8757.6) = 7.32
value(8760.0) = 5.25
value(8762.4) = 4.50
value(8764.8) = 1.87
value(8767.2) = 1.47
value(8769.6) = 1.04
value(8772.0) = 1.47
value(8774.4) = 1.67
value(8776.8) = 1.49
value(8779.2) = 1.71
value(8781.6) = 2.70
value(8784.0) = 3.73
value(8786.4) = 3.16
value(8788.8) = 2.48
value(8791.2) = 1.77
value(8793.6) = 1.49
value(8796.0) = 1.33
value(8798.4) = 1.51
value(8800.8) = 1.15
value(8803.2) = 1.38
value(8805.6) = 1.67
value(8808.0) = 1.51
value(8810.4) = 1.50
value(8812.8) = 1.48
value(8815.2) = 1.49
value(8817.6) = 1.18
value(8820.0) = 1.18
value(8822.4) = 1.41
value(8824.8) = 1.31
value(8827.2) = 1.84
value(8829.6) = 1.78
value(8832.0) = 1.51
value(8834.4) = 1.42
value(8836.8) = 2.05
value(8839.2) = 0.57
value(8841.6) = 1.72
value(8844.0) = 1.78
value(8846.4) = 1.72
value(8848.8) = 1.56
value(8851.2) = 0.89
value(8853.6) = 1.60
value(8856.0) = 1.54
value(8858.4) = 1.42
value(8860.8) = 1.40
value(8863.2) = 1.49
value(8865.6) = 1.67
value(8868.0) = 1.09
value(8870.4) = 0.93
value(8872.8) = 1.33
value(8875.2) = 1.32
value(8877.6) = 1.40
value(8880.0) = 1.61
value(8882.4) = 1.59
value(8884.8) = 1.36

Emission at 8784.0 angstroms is [N II]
